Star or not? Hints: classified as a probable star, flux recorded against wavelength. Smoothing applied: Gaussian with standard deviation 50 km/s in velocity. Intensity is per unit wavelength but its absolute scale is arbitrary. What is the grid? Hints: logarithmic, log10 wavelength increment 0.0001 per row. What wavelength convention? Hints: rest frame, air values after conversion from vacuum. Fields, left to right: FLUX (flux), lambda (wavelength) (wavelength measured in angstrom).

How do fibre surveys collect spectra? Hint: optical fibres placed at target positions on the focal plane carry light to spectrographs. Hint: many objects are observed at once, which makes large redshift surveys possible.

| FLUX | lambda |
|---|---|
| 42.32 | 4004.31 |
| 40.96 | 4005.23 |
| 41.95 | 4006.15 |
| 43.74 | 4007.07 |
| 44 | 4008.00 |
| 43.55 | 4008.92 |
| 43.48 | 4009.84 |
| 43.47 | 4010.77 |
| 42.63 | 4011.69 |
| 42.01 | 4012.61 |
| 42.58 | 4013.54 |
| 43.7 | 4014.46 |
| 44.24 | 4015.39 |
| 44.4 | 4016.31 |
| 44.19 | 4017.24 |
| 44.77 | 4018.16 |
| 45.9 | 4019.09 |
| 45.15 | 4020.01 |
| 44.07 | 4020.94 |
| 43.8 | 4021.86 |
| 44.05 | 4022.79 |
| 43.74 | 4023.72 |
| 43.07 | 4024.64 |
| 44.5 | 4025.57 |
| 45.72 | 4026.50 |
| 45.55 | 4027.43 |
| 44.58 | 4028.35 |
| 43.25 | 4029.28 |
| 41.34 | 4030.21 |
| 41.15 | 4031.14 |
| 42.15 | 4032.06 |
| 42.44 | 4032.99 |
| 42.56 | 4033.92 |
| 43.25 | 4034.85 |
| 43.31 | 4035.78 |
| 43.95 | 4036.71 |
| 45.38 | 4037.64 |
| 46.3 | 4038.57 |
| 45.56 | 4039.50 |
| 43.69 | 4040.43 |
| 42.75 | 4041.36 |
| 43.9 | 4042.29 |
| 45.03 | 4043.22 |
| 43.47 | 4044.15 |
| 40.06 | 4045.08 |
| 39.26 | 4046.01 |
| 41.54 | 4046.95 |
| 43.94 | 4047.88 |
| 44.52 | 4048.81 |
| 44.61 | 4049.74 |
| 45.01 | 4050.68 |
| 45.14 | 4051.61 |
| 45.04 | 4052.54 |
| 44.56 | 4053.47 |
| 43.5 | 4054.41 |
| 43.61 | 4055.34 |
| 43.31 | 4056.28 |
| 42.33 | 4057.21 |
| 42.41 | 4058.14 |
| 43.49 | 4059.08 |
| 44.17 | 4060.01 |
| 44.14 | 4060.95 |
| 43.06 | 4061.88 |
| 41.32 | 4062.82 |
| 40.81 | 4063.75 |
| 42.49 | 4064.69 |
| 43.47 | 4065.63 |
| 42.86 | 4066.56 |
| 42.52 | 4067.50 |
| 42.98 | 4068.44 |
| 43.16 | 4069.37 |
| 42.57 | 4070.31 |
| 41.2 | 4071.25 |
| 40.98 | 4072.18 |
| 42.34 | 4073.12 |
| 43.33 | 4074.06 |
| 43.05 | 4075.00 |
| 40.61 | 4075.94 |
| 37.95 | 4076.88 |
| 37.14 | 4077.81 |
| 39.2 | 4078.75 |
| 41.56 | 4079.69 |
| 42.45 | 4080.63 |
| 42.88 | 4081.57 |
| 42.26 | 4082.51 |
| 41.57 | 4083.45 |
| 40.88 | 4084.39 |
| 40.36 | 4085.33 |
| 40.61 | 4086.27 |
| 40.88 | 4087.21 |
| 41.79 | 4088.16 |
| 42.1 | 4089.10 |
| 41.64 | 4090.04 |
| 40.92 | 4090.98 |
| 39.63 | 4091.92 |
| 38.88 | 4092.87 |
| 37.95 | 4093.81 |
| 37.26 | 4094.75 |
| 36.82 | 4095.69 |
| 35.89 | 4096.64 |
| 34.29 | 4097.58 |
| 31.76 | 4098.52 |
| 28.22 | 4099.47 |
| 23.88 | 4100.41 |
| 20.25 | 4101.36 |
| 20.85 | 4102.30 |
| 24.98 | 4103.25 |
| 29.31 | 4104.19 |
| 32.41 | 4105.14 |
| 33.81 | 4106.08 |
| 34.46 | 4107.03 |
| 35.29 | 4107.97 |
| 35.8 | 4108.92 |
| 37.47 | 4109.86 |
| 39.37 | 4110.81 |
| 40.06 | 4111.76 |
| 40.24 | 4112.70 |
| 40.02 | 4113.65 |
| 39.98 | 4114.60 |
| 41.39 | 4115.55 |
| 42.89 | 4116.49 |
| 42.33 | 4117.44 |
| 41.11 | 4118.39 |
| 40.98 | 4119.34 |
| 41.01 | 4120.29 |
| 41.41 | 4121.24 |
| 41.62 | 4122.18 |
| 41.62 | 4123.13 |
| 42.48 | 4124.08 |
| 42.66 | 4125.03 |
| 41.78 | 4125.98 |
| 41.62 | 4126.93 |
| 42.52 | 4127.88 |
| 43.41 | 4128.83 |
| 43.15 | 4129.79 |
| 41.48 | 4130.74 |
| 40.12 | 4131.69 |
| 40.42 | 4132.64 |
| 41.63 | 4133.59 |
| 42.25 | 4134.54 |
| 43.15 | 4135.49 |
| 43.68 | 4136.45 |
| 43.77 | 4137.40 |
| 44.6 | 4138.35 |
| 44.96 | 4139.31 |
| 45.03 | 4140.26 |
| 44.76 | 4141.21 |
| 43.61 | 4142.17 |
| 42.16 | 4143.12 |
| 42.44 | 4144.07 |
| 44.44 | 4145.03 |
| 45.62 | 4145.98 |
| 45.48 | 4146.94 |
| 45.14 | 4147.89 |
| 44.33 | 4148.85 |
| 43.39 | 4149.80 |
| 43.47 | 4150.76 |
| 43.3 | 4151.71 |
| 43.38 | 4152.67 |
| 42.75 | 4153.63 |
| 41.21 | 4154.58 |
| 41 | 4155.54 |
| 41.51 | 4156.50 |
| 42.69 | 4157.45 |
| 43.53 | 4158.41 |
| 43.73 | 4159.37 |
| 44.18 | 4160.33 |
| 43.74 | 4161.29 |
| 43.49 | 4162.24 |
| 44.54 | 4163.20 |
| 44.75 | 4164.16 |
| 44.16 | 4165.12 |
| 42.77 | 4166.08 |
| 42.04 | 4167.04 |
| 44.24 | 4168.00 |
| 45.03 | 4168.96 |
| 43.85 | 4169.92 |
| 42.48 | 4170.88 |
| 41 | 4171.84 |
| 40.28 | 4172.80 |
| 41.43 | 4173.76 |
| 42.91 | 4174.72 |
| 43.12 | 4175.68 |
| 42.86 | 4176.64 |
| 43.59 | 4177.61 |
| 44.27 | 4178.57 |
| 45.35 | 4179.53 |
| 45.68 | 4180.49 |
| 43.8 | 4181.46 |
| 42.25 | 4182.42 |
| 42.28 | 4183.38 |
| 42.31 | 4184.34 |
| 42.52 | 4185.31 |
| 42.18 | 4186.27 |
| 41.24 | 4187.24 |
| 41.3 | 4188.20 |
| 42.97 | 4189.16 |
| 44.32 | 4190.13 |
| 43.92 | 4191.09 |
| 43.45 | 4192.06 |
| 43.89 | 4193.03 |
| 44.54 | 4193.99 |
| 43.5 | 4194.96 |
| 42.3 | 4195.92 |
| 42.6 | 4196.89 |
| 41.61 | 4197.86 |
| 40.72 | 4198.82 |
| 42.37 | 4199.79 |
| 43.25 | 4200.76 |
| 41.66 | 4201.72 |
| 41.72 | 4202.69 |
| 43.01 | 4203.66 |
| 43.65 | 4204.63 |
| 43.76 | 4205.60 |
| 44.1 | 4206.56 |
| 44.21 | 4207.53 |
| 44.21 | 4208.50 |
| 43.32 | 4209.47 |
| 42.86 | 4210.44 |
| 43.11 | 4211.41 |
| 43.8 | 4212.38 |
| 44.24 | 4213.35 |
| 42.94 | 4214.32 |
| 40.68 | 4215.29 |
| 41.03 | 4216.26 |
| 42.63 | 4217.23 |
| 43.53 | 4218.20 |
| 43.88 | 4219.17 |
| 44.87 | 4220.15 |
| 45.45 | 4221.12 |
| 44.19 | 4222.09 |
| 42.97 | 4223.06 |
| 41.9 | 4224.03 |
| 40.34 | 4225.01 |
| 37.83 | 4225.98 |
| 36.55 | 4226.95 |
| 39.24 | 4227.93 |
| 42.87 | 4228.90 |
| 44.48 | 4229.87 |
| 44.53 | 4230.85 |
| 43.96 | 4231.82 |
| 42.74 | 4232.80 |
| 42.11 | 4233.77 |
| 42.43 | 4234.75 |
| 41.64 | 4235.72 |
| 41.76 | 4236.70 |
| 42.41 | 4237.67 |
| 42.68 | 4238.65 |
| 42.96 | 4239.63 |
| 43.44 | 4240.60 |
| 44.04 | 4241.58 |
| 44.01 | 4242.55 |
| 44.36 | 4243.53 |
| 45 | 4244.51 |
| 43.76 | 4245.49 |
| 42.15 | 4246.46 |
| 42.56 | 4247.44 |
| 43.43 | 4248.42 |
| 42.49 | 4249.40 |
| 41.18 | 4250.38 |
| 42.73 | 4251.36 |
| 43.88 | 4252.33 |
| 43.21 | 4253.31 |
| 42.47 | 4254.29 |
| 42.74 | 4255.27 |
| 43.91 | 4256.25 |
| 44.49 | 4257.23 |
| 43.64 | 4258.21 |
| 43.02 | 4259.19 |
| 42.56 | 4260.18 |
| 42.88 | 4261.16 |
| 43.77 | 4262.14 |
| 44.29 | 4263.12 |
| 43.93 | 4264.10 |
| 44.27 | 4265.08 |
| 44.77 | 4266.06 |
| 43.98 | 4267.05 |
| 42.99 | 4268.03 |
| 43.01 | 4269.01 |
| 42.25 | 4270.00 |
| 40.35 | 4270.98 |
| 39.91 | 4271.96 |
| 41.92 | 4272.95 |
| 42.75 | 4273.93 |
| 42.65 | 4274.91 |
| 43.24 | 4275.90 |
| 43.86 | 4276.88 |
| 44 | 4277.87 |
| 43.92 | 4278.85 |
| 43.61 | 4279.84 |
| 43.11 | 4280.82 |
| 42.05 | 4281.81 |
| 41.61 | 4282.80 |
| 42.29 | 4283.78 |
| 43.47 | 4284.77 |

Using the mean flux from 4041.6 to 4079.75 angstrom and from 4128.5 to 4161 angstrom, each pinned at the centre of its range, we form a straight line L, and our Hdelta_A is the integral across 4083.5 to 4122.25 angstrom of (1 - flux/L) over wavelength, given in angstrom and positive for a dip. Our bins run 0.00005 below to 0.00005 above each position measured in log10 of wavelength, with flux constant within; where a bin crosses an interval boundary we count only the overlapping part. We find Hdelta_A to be 5.5 angstrom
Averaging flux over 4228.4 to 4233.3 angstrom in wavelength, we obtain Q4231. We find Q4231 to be 43.7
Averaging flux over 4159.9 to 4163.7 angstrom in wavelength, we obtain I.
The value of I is 44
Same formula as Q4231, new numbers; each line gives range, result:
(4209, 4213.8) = 43.5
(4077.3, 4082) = 40.7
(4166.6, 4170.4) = 43.8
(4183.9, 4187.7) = 42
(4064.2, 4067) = 42.9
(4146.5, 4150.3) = 44.6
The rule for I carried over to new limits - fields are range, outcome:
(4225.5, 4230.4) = 40.2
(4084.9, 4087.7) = 40.5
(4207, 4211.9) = 43.5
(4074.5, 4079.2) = 39.6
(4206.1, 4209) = 44.1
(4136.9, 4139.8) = 44.5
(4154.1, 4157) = 41.4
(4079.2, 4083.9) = 42.1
